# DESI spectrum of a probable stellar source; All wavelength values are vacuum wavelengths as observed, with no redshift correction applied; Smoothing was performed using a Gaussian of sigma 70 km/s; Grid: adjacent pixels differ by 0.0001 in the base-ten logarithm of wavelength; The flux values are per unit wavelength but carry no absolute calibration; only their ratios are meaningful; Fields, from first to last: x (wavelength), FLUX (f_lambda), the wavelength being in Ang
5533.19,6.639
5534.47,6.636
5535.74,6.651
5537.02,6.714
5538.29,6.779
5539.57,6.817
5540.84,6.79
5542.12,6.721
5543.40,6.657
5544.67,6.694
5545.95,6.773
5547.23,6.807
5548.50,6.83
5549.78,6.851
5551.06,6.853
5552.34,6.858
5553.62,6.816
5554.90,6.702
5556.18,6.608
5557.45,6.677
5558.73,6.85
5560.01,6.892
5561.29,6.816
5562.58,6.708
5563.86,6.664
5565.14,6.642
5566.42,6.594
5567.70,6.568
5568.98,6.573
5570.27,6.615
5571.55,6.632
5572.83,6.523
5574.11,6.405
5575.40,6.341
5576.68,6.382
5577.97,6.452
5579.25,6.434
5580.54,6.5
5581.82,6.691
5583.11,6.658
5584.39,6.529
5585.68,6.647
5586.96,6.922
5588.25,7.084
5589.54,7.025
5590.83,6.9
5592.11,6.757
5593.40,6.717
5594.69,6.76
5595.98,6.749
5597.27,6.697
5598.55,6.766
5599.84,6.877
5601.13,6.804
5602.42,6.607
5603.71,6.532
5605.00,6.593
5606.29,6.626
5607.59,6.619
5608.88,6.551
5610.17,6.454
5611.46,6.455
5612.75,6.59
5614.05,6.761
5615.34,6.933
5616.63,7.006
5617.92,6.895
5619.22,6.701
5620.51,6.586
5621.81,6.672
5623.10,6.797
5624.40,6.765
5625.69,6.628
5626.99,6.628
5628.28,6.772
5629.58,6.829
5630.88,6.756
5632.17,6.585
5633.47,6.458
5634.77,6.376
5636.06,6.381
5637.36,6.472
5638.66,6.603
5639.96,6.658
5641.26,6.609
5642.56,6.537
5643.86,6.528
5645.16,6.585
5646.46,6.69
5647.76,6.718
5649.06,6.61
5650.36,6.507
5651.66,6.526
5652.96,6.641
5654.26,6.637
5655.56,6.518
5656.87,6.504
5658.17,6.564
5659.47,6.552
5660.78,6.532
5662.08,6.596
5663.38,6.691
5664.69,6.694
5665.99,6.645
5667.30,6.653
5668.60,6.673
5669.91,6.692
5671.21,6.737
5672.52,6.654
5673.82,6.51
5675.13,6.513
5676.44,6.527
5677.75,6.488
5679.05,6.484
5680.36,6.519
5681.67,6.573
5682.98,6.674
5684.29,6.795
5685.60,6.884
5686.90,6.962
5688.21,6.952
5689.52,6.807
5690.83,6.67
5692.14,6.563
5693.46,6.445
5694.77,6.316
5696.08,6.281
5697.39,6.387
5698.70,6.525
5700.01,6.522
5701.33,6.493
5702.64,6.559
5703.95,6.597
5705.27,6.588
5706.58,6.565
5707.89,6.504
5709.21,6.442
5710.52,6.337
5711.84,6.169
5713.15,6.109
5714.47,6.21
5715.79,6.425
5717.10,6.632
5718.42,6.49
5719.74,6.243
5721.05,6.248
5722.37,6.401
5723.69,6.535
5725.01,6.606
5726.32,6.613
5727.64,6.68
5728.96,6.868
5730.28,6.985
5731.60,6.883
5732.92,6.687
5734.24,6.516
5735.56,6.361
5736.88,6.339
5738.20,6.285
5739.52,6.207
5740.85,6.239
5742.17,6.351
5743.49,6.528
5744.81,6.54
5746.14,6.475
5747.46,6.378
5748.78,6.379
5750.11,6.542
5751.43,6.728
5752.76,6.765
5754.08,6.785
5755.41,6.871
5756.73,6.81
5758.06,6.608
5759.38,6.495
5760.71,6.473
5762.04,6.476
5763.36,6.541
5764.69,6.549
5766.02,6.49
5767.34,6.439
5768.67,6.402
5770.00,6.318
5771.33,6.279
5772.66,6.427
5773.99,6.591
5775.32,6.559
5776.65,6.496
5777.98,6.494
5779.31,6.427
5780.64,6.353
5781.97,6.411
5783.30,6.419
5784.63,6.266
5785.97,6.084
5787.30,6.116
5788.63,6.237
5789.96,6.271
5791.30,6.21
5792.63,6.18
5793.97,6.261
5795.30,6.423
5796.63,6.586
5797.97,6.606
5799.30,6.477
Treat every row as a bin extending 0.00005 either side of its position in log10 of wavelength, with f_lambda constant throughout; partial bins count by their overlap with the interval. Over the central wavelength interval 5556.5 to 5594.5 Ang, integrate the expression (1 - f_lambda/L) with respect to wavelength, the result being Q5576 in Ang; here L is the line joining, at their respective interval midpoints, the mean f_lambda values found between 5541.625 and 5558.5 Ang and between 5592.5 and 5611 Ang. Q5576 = 0.3 Ang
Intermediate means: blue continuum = 6.76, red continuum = 6.67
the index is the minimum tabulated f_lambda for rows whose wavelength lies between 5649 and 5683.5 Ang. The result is 6.484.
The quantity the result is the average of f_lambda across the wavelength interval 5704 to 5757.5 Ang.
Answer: 6.51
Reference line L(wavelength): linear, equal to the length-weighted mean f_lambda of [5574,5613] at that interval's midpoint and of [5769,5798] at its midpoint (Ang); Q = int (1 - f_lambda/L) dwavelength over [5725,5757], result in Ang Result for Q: -0.74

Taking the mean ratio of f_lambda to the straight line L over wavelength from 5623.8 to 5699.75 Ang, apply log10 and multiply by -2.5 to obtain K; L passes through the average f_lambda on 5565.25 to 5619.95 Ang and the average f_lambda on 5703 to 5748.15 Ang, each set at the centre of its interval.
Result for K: -0.01 mag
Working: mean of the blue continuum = 6.67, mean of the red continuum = 6.47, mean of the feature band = 6.6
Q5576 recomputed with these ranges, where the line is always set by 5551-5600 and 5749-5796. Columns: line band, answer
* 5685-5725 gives 0.22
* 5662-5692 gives -0.48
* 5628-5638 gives 0.07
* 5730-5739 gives -0.08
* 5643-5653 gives 0.00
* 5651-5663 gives 0.04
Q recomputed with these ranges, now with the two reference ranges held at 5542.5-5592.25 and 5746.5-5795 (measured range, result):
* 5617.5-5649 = -0.10 Ang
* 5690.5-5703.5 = 0.12 Ang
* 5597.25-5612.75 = 0.04 Ang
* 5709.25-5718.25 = 0.25 Ang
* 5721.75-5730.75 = -0.23 Ang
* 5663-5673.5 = -0.17 Ang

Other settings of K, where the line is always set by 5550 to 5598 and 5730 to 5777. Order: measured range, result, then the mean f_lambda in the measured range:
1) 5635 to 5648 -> 0.01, 6.57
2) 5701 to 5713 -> 0.02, 6.46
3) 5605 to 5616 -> 0.00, 6.62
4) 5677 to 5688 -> -0.02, 6.69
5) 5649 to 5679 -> 0.00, 6.59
